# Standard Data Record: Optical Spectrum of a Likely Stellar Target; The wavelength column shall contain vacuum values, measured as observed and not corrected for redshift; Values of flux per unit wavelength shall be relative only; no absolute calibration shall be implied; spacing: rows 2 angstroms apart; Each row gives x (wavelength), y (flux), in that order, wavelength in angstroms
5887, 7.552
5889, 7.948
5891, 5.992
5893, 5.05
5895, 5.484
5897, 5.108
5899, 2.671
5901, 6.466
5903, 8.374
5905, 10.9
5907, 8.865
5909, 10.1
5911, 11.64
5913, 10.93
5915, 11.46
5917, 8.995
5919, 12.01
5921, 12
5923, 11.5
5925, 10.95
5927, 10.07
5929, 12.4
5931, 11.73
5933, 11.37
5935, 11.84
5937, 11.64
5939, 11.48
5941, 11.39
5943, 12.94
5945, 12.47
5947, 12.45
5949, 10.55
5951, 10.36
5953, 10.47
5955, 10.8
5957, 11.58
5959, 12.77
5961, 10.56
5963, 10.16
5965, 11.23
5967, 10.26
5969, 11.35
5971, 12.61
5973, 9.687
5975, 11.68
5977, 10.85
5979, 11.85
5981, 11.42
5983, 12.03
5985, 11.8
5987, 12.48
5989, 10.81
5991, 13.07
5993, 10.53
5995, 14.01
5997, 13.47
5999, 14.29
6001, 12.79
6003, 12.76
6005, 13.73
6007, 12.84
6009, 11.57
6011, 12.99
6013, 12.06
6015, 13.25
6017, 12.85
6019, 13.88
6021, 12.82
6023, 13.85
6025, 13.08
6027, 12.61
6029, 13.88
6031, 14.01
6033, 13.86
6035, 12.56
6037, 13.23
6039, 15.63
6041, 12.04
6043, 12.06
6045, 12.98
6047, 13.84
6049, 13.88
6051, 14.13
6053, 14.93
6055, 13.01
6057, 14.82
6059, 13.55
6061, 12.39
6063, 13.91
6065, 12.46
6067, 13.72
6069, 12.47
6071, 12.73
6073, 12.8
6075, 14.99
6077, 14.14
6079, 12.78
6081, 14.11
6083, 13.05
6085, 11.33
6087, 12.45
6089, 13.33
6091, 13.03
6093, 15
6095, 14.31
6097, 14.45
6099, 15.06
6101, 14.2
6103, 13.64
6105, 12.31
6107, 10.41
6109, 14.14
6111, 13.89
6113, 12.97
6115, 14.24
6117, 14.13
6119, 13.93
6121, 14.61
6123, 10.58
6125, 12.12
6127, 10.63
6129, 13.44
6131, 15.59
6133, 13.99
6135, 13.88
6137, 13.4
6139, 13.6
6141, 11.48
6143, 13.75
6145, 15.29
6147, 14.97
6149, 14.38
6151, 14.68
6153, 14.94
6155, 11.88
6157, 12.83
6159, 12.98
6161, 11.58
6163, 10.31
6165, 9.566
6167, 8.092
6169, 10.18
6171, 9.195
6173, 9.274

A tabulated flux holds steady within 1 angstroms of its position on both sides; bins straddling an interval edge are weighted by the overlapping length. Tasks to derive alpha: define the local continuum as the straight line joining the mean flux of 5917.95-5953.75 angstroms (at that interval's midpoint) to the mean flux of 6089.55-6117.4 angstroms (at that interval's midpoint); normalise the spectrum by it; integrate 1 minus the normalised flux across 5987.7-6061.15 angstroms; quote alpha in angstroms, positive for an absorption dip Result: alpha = -3.0 angstroms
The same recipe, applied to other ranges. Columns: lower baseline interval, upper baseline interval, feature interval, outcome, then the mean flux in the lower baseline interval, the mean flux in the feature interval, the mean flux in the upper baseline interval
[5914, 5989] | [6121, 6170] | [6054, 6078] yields -2.5 angstroms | 11.4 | 13.4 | 12.7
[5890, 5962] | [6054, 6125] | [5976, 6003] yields -2.1 angstroms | 10.1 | 12.3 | 13.4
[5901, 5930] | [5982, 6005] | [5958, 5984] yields 1.6 angstroms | 10.6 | 11.3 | 12.6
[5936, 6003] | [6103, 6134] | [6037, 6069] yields -2.6 angstroms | 11.7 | 13.5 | 13.1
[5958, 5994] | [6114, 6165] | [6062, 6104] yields -3.0 angstroms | 11.4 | 13.5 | 13.3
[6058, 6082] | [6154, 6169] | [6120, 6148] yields -4.1 angstroms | 13.3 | 13.4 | 11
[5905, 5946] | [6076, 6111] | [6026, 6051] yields -1.4 angstroms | 11.3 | 13.4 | 13.4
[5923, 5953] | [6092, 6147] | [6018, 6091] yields -3.2 angstroms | 11.5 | 13.4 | 13.5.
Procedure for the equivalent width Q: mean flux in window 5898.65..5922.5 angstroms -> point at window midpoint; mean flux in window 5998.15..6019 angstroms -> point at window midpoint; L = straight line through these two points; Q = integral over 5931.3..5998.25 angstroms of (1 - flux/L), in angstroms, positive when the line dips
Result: -0.5 angstroms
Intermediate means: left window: 9.76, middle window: 11.6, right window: 12.9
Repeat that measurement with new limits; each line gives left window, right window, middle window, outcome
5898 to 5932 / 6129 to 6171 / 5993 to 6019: -4.37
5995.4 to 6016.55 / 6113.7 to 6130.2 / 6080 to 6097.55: -0.58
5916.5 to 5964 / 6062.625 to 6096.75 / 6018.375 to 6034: -1.12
